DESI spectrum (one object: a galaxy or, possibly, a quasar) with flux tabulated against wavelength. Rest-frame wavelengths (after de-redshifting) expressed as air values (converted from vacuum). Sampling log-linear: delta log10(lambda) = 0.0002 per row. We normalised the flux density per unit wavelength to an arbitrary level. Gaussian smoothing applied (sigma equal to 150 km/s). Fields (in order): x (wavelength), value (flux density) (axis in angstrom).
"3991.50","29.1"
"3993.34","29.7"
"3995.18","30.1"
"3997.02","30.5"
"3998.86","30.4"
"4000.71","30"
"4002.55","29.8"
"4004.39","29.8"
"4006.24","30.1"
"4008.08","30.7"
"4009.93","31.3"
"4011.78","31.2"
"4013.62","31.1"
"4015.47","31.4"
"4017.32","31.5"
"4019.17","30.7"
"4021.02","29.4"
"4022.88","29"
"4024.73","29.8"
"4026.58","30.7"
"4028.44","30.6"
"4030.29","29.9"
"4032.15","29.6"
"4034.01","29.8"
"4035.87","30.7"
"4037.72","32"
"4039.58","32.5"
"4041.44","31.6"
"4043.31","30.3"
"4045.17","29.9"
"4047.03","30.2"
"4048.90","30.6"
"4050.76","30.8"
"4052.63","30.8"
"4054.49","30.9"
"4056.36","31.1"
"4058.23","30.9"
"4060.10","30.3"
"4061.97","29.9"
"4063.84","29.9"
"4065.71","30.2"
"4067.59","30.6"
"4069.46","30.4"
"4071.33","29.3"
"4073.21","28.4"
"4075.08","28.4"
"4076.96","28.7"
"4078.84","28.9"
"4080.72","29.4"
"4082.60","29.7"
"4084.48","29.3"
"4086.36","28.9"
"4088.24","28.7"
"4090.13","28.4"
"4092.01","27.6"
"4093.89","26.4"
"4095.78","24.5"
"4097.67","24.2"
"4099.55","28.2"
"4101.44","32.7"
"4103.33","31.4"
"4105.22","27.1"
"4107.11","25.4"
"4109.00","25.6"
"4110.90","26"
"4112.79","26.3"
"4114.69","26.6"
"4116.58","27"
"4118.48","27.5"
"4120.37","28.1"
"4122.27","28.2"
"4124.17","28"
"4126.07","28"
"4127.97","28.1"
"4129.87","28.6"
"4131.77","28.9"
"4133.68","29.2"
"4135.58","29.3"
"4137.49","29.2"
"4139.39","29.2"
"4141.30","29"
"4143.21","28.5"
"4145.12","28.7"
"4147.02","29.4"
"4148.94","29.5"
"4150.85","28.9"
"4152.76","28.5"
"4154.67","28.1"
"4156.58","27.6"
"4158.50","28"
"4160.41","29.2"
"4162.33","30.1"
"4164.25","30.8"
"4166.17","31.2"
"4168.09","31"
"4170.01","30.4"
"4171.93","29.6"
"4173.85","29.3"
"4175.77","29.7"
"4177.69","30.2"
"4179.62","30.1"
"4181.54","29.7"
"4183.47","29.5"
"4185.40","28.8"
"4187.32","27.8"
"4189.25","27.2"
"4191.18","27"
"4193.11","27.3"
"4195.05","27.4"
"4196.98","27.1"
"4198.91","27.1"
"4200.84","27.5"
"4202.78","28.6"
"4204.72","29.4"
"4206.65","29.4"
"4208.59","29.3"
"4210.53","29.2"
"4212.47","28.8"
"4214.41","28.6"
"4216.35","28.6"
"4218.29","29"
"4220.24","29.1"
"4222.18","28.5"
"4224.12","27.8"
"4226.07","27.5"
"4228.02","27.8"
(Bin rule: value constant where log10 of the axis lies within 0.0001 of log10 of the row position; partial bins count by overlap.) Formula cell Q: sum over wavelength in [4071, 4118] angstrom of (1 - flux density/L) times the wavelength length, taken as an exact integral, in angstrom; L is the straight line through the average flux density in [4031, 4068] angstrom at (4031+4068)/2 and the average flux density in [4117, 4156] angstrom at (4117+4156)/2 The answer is 2.7 angstrom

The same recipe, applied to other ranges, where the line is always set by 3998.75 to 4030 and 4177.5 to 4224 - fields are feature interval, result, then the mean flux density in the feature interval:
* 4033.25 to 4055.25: -0.5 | 30.9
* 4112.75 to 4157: 1.2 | 28.4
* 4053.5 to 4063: -0.2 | 30.6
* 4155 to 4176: -0.6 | 29.7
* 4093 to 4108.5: 1.1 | 27.4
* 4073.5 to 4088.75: 0.4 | 29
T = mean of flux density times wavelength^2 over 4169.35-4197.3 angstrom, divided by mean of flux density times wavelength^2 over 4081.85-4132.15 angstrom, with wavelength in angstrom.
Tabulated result 1.08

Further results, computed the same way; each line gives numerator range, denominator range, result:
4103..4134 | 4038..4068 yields 0.93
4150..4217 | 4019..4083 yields 1.02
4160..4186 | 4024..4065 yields 1.04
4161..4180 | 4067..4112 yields 1.11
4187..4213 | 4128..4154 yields 1.00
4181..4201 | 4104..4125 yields 1.07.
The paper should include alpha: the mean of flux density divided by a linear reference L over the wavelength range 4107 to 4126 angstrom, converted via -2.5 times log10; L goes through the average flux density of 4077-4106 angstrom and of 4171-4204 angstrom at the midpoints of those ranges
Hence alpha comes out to 0.056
